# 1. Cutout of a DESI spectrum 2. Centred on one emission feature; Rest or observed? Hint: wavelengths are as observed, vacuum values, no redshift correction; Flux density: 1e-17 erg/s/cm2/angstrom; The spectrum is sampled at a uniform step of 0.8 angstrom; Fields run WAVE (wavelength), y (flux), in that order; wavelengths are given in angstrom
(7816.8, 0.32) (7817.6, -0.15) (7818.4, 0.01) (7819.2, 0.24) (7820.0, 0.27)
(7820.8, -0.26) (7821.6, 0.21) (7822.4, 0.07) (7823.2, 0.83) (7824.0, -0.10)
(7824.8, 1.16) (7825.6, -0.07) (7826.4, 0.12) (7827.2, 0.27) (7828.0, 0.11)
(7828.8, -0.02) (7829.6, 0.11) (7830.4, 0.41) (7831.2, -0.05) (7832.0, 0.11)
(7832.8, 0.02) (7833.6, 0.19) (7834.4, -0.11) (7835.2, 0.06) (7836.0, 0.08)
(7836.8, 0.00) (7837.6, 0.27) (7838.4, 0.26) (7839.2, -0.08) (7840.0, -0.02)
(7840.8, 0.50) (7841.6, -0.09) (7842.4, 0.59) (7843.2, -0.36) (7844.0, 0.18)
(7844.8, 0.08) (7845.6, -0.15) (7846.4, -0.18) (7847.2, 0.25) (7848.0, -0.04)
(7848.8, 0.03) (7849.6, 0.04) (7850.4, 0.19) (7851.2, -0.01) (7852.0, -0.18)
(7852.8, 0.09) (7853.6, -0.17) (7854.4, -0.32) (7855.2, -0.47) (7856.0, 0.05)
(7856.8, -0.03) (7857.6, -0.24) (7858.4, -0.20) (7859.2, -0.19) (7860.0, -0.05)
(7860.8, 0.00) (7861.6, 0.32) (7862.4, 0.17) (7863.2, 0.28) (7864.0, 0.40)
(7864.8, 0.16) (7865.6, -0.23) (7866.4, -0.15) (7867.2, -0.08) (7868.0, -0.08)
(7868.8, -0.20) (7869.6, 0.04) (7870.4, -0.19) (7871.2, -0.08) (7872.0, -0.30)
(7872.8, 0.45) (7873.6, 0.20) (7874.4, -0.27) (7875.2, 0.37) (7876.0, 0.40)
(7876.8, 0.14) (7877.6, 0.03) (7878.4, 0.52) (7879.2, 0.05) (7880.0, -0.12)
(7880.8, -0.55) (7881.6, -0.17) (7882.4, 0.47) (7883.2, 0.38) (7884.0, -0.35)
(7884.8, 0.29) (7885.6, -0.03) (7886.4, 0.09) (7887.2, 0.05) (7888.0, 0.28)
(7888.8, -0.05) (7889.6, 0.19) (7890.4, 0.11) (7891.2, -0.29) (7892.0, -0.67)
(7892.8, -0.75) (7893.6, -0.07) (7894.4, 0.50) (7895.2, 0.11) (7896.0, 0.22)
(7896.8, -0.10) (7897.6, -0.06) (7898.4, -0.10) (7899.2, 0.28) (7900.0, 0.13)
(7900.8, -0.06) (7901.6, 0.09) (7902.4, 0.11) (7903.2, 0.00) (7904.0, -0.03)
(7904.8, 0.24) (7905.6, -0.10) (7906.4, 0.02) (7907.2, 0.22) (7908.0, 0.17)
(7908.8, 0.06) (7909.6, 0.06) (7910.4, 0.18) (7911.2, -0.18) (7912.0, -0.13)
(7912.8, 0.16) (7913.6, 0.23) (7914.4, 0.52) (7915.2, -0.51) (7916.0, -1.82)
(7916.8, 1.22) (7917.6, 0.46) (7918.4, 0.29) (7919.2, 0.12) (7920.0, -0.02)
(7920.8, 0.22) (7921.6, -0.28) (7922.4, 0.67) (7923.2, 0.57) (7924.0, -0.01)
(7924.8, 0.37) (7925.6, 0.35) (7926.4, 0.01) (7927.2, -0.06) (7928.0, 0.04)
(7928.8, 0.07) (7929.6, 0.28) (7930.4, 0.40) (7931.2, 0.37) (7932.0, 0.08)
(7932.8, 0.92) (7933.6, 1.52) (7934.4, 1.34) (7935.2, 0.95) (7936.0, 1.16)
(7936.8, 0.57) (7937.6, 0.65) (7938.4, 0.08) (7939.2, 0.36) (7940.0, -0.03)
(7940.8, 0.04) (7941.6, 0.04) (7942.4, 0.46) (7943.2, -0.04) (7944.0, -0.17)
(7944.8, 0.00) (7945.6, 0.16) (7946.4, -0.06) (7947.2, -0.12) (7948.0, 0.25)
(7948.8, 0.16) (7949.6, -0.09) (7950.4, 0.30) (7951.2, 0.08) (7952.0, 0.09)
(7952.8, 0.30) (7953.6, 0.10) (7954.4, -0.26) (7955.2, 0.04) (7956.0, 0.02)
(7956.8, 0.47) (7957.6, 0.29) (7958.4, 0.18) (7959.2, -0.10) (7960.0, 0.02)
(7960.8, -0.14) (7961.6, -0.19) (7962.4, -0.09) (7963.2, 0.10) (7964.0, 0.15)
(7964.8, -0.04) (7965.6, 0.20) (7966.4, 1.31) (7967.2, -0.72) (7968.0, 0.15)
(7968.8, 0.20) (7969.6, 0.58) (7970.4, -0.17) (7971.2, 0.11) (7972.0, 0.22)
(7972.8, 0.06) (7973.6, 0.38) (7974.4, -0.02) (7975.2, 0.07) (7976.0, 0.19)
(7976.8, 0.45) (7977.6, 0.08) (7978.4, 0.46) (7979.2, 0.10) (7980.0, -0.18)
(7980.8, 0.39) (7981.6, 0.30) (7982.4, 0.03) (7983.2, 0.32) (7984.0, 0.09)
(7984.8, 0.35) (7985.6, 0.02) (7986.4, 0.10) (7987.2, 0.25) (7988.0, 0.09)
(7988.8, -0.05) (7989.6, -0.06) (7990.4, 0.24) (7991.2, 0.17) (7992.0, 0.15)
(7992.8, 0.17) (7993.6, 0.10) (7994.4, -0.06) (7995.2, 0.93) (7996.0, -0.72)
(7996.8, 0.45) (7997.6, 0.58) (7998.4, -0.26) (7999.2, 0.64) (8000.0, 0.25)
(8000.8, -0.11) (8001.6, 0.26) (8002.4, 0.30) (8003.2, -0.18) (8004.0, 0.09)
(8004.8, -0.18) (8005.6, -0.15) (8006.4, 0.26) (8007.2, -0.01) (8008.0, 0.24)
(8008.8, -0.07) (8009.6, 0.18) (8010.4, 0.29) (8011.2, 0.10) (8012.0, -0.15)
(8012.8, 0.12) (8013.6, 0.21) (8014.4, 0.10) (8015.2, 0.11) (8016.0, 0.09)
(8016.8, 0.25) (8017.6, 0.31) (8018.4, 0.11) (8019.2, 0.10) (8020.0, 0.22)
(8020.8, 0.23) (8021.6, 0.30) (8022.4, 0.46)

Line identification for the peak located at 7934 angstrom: H-gamma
